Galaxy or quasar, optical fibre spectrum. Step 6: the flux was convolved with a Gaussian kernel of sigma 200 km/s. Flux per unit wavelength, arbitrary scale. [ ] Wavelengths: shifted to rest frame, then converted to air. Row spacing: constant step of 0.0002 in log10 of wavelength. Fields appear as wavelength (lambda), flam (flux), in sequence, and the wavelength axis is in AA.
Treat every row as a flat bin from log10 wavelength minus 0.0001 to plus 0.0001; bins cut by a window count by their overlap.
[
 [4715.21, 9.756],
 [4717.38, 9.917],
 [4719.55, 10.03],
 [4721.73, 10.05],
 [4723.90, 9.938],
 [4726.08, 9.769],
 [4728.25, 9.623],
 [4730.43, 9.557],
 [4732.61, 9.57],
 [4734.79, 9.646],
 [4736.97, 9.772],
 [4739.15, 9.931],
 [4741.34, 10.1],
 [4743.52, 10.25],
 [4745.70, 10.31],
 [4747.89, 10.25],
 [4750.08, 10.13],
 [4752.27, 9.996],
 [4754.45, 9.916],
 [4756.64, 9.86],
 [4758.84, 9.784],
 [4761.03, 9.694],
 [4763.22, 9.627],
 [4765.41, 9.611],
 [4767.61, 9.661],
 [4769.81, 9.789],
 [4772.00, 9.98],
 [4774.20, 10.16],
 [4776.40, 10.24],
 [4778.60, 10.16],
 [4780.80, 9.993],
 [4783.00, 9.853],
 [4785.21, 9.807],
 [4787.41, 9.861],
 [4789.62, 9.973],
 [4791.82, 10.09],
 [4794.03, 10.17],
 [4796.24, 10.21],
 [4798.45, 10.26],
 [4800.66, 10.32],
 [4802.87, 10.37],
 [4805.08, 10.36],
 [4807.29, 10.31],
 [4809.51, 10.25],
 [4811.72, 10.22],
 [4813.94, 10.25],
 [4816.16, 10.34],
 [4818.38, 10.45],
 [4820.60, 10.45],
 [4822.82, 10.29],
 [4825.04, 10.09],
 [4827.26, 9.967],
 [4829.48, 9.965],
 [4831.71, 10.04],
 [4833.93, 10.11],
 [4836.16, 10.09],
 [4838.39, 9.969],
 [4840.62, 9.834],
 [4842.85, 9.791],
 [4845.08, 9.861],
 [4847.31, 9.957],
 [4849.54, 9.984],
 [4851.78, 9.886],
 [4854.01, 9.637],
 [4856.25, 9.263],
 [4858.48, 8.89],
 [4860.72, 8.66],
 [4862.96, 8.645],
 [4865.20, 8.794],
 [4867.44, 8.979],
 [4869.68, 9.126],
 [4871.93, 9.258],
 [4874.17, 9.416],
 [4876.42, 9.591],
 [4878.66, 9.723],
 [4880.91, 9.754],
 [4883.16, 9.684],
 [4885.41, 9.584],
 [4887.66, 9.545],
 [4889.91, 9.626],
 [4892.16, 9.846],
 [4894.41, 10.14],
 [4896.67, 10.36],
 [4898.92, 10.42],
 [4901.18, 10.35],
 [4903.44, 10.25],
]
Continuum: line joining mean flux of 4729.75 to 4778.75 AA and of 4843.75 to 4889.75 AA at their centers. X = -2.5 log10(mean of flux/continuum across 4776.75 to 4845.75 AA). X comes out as -0.051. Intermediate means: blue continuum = 9.91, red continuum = 9.42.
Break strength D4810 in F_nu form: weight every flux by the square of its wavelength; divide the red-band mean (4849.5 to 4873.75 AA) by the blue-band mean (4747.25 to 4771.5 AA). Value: 0.97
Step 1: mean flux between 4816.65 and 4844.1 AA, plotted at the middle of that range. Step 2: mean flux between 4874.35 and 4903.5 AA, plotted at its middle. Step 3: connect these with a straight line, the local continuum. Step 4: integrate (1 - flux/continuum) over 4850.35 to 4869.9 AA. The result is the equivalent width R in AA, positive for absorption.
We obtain 1.7 AA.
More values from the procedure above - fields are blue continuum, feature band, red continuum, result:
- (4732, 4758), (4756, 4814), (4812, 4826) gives 0.7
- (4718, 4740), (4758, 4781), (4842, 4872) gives -0.6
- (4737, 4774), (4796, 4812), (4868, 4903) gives -0.7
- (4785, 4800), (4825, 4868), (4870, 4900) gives 1.2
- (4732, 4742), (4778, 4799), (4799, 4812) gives 0.3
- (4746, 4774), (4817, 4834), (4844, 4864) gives -1.1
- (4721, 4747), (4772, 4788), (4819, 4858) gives -0.2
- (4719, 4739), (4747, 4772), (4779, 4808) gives 0.2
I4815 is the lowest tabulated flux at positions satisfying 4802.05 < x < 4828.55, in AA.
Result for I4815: 9.967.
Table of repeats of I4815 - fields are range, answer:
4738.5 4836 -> 9.611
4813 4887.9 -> 8.645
